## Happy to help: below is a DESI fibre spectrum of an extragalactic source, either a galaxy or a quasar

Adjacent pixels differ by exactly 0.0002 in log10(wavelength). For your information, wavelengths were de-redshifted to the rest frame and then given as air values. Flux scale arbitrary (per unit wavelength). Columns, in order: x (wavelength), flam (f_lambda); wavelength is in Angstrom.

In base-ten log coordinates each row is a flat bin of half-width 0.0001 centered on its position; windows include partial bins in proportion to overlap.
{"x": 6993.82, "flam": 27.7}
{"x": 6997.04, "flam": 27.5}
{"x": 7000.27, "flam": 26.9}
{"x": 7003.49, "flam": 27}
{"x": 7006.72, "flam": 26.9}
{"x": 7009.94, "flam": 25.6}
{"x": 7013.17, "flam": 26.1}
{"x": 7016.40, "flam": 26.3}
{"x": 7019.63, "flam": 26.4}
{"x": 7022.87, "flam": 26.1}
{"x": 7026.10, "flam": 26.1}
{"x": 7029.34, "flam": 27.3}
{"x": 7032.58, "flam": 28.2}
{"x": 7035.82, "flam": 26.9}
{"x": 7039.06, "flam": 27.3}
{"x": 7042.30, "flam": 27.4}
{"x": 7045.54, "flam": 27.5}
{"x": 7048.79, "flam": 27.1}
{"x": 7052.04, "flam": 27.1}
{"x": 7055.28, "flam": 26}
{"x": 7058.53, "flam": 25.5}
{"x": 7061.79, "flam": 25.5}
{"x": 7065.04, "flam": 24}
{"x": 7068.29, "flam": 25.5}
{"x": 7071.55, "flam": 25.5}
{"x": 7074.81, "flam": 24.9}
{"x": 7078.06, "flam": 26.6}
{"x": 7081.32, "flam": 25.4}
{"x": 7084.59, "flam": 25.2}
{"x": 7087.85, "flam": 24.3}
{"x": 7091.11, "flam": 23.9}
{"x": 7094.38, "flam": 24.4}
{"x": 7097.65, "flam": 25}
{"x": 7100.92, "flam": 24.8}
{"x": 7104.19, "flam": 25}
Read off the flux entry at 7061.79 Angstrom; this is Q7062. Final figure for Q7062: 25.5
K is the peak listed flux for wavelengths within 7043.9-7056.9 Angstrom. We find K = 27.5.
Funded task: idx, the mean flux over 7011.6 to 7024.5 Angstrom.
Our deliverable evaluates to 26.2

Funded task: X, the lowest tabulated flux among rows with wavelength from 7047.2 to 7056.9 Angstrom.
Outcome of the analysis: 26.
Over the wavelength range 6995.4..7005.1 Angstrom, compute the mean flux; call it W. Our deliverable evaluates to 27.1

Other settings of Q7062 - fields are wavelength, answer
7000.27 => 26.9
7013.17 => 26.1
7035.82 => 26.9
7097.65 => 25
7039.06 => 27.3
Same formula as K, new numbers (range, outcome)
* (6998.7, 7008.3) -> 27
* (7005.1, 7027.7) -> 26.9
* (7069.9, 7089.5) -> 26.6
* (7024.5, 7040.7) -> 28.2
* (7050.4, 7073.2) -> 27.1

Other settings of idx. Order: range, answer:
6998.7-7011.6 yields 26.6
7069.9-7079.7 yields 25.7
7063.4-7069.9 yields 24.8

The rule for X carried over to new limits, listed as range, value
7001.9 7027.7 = 25.6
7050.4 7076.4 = 24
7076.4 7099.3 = 23.9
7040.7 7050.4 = 27.1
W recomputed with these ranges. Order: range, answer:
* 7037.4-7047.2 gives 27.4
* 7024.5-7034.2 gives 27.2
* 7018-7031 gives 26.5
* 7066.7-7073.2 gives 25.5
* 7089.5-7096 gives 24.1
